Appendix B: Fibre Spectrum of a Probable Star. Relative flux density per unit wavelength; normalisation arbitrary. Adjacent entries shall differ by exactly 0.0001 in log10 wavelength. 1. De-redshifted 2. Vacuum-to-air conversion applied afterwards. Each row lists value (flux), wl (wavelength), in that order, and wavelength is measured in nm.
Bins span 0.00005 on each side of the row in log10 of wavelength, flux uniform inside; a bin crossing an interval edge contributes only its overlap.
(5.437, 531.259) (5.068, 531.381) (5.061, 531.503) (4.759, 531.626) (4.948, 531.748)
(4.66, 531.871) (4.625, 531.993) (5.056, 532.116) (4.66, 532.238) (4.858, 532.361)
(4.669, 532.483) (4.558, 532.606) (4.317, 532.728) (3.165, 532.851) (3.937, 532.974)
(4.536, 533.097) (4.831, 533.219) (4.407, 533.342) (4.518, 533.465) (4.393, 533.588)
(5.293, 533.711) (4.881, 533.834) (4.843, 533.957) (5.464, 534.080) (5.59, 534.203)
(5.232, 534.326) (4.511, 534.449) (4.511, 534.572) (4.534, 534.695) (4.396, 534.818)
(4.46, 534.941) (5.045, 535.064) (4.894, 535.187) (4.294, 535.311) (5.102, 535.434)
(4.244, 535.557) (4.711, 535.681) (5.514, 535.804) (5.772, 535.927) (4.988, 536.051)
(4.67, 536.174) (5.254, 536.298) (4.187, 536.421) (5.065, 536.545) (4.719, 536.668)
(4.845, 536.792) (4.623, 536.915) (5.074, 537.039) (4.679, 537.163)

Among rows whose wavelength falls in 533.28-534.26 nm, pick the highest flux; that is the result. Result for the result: 5.59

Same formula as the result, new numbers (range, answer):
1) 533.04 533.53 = 4.831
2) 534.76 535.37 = 5.045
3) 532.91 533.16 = 4.536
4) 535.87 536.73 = 5.772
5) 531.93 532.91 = 5.056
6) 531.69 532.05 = 4.948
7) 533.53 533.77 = 5.293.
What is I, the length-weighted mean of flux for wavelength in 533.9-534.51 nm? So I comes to 5.13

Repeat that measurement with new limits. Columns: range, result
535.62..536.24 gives 5.13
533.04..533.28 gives 4.7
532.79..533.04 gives 3.56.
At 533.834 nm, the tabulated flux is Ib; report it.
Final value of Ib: 4.881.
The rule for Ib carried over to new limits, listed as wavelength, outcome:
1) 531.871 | 4.66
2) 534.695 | 4.534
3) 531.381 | 5.068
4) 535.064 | 5.045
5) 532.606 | 4.558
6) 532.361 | 4.858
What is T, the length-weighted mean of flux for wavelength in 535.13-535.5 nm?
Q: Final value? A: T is 4.75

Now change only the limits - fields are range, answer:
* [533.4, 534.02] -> 4.78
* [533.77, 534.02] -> 4.87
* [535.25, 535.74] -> 4.59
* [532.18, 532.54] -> 4.73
